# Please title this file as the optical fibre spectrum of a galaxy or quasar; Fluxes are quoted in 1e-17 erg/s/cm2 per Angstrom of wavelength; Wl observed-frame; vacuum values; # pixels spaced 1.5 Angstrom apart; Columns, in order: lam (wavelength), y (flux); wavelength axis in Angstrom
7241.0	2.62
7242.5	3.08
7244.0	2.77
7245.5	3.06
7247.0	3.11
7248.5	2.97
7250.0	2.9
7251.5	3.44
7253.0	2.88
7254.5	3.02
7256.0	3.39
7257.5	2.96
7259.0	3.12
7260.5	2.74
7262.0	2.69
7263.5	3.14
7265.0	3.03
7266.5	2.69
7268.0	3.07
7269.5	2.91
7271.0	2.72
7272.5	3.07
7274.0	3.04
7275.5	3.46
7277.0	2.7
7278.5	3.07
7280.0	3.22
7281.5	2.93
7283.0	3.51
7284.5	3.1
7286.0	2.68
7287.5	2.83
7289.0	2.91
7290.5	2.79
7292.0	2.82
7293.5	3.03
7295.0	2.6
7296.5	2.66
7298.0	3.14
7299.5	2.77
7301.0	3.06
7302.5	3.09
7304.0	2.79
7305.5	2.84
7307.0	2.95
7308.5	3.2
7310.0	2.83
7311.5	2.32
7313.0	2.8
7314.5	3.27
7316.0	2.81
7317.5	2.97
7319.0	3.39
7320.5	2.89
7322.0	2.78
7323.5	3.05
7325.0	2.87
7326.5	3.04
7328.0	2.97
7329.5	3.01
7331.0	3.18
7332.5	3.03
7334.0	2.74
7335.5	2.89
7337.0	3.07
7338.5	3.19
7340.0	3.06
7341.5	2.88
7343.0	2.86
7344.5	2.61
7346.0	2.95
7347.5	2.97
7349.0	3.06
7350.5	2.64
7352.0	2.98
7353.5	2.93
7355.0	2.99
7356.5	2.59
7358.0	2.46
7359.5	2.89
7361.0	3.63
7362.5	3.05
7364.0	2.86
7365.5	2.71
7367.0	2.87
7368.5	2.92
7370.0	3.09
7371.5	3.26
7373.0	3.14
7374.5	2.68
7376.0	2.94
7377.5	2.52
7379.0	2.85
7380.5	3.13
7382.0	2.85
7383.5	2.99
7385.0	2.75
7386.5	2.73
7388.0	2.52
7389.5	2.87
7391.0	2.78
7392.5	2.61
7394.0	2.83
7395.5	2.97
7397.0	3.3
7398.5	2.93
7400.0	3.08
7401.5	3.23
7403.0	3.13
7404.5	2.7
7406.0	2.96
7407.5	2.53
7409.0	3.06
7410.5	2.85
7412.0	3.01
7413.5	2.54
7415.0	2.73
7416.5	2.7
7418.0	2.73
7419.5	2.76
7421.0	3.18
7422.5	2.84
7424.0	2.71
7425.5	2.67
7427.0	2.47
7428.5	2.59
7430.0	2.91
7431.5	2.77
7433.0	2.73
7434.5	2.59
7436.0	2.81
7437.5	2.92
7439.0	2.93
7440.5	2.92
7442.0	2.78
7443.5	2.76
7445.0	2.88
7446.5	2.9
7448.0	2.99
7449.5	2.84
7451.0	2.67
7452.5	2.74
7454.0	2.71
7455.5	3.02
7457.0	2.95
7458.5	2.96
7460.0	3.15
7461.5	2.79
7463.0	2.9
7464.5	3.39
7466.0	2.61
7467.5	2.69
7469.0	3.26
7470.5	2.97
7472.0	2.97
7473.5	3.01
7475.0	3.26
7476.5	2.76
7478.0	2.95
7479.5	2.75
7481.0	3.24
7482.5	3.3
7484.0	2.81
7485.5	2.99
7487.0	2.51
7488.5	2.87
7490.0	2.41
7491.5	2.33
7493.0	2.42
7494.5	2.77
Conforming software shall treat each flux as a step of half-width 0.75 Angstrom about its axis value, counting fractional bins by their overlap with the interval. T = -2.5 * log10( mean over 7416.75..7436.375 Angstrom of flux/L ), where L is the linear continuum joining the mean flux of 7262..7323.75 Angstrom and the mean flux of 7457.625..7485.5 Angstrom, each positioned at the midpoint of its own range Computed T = 0.09 mag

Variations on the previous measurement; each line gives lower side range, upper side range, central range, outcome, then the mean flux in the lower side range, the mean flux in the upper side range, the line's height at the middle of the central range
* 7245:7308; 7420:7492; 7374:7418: 0.02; 2.97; 2.86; 2.9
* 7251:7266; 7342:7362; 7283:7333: 0.01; 3.03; 2.89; 2.96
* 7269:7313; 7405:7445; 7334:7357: -0.01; 2.93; 2.79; 2.87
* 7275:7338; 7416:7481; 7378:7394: 0.04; 2.95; 2.86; 2.9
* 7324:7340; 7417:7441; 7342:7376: 0.01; 3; 2.78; 2.94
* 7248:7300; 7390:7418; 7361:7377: -0.03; 2.97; 2.88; 2.91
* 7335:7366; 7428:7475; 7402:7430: 0.04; 2.92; 2.88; 2.9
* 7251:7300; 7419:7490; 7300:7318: 0.02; 2.97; 2.87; 2.95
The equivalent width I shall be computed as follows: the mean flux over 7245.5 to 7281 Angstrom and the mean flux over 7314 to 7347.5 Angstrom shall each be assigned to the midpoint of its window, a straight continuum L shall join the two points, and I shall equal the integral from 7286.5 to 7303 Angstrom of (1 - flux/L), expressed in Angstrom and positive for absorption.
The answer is 0.7 Angstrom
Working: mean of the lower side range 3.02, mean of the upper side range 2.98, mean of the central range 2.88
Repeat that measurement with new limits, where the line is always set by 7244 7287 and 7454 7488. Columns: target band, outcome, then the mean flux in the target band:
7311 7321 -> 0.2 Angstrom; 2.94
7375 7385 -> 0.4 Angstrom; 2.87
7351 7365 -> 0.3 Angstrom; 2.92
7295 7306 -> 0.4 Angstrom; 2.89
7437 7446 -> 0.3 Angstrom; 2.86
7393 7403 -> -0.2 Angstrom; 3.05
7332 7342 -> 0.1 Angstrom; 2.98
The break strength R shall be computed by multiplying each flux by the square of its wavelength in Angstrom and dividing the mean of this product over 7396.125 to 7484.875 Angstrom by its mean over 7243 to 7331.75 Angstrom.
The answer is 1.01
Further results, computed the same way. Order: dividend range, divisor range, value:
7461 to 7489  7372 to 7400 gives 1.06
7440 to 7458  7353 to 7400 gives 1.00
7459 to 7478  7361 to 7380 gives 1.04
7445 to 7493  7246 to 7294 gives 1.02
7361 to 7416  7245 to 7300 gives 1.00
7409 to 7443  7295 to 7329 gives 0.98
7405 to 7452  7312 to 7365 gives 0.97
